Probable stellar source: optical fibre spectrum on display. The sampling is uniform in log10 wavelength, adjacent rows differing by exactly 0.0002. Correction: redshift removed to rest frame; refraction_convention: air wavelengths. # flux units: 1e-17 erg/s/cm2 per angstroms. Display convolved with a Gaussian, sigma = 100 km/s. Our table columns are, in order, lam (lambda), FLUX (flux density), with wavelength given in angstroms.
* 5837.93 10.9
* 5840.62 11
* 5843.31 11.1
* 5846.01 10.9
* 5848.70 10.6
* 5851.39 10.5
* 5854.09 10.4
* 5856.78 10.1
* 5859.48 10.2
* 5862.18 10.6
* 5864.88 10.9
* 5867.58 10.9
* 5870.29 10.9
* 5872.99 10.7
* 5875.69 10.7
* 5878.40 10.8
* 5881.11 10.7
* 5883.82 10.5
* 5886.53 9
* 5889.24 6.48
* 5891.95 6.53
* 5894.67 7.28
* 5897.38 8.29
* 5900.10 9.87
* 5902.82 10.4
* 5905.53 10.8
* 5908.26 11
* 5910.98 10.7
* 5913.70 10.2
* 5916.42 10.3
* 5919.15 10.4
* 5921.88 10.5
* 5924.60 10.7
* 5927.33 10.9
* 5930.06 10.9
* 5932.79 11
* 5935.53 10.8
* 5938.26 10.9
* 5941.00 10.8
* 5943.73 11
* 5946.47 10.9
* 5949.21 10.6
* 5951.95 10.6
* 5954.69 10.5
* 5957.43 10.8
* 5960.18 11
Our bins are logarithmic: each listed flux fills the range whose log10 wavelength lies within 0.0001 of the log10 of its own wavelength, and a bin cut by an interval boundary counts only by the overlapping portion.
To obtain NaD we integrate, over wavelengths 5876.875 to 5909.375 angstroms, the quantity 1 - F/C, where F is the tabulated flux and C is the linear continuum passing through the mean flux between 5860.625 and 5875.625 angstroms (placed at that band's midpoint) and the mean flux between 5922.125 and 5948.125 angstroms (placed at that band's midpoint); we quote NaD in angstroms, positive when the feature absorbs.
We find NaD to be 4.6 angstroms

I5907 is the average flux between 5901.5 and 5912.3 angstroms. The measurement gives 10.7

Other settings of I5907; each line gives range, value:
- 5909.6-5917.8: 10.4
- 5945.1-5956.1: 10.7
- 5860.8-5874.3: 10.8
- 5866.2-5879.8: 10.8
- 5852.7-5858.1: 10.3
